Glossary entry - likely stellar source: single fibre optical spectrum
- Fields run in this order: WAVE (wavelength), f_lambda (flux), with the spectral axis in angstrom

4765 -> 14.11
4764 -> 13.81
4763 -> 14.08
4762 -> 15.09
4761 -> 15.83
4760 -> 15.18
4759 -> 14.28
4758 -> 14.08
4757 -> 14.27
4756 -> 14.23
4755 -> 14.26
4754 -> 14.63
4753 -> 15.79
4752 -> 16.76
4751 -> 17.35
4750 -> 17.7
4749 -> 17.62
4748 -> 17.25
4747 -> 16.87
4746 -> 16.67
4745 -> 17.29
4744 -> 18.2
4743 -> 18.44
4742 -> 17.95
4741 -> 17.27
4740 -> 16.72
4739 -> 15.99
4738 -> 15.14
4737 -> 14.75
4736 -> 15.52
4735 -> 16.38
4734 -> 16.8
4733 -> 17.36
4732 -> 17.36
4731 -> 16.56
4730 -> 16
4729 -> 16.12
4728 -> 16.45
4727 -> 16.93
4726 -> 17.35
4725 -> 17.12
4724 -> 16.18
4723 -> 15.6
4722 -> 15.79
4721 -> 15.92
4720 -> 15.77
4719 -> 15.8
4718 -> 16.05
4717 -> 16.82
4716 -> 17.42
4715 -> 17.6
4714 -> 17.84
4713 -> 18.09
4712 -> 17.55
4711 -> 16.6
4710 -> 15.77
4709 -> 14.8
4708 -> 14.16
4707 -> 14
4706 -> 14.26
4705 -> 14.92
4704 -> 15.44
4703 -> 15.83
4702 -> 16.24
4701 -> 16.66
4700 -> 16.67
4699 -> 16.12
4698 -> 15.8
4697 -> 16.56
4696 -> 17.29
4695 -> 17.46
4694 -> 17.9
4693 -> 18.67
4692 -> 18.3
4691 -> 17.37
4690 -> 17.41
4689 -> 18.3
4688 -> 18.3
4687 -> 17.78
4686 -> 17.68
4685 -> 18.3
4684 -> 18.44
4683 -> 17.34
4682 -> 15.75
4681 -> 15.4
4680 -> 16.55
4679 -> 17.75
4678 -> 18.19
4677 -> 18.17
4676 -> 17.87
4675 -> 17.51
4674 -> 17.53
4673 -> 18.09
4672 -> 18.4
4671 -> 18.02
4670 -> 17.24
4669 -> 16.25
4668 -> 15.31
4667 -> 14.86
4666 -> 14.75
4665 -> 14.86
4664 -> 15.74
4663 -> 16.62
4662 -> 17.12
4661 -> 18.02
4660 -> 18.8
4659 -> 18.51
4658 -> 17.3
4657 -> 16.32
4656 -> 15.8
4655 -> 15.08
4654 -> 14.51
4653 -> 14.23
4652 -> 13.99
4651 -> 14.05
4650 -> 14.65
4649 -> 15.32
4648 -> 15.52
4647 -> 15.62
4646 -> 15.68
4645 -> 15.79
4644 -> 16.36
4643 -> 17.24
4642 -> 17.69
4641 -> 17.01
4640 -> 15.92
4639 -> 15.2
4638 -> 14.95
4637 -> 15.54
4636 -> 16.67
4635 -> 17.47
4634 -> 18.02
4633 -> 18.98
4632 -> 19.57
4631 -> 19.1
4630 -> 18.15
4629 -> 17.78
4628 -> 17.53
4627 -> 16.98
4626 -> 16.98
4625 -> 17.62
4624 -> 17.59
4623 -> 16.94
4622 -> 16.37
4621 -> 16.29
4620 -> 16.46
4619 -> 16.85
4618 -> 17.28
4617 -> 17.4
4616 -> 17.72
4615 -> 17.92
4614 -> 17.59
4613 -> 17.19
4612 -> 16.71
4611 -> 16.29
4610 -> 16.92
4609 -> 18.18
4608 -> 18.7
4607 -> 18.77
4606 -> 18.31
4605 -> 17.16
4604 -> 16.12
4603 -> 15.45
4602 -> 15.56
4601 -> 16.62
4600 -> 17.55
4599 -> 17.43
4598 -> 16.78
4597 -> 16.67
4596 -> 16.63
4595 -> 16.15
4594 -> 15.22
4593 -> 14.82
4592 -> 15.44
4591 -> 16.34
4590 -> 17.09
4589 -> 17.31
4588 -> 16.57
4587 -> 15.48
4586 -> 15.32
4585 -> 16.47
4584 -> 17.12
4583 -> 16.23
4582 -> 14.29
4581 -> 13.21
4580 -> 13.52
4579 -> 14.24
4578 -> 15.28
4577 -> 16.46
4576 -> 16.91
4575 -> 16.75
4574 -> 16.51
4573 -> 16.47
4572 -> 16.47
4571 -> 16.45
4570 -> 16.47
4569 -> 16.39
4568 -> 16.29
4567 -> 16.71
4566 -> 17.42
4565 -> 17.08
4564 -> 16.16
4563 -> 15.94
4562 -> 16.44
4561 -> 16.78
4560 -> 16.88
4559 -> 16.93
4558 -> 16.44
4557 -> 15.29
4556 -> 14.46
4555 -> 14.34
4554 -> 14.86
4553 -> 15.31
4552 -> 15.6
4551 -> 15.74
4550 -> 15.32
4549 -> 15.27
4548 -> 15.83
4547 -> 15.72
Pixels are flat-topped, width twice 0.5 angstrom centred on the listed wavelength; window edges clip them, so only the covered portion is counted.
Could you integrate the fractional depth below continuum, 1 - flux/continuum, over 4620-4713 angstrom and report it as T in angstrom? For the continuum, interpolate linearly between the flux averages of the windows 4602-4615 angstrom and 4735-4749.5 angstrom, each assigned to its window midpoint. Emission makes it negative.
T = 2.0 angstrom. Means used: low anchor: 17.2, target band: 16.7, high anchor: 16.8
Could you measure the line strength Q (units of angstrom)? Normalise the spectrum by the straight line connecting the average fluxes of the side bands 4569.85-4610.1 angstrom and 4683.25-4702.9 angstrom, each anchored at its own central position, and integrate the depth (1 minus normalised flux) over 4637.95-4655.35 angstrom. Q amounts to 1.45 angstrom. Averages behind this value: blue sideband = 16.3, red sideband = 17.4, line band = 15.5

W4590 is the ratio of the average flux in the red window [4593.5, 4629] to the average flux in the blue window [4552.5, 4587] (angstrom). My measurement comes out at 1.07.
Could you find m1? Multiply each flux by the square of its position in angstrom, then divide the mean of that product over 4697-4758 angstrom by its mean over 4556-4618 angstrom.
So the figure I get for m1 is 1.05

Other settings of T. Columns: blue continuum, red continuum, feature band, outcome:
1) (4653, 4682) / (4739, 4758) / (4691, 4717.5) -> 0.23 angstrom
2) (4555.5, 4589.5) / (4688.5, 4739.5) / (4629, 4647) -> -0.83 angstrom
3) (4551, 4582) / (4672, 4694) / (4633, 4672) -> 2.35 angstrom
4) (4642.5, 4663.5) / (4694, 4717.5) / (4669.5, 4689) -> -1.76 angstrom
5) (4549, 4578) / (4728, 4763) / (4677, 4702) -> -1.77 angstrom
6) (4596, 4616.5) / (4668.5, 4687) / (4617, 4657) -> 1.87 angstrom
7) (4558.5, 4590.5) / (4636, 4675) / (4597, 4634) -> -2.70 angstrom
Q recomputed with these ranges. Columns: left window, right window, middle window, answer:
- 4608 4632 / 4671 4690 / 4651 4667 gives 1.40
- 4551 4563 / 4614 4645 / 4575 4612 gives 0.39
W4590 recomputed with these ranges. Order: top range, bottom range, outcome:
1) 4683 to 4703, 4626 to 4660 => 1.06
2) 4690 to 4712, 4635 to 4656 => 1.04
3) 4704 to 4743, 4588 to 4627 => 0.96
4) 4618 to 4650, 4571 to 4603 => 1.05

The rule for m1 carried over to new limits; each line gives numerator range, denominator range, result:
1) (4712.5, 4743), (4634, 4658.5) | 1.09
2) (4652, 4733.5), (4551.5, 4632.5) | 1.05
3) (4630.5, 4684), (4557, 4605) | 1.06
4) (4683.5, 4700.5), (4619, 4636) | 1.03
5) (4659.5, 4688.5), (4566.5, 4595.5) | 1.12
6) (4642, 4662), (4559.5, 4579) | 1.01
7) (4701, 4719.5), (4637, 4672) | 1.03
